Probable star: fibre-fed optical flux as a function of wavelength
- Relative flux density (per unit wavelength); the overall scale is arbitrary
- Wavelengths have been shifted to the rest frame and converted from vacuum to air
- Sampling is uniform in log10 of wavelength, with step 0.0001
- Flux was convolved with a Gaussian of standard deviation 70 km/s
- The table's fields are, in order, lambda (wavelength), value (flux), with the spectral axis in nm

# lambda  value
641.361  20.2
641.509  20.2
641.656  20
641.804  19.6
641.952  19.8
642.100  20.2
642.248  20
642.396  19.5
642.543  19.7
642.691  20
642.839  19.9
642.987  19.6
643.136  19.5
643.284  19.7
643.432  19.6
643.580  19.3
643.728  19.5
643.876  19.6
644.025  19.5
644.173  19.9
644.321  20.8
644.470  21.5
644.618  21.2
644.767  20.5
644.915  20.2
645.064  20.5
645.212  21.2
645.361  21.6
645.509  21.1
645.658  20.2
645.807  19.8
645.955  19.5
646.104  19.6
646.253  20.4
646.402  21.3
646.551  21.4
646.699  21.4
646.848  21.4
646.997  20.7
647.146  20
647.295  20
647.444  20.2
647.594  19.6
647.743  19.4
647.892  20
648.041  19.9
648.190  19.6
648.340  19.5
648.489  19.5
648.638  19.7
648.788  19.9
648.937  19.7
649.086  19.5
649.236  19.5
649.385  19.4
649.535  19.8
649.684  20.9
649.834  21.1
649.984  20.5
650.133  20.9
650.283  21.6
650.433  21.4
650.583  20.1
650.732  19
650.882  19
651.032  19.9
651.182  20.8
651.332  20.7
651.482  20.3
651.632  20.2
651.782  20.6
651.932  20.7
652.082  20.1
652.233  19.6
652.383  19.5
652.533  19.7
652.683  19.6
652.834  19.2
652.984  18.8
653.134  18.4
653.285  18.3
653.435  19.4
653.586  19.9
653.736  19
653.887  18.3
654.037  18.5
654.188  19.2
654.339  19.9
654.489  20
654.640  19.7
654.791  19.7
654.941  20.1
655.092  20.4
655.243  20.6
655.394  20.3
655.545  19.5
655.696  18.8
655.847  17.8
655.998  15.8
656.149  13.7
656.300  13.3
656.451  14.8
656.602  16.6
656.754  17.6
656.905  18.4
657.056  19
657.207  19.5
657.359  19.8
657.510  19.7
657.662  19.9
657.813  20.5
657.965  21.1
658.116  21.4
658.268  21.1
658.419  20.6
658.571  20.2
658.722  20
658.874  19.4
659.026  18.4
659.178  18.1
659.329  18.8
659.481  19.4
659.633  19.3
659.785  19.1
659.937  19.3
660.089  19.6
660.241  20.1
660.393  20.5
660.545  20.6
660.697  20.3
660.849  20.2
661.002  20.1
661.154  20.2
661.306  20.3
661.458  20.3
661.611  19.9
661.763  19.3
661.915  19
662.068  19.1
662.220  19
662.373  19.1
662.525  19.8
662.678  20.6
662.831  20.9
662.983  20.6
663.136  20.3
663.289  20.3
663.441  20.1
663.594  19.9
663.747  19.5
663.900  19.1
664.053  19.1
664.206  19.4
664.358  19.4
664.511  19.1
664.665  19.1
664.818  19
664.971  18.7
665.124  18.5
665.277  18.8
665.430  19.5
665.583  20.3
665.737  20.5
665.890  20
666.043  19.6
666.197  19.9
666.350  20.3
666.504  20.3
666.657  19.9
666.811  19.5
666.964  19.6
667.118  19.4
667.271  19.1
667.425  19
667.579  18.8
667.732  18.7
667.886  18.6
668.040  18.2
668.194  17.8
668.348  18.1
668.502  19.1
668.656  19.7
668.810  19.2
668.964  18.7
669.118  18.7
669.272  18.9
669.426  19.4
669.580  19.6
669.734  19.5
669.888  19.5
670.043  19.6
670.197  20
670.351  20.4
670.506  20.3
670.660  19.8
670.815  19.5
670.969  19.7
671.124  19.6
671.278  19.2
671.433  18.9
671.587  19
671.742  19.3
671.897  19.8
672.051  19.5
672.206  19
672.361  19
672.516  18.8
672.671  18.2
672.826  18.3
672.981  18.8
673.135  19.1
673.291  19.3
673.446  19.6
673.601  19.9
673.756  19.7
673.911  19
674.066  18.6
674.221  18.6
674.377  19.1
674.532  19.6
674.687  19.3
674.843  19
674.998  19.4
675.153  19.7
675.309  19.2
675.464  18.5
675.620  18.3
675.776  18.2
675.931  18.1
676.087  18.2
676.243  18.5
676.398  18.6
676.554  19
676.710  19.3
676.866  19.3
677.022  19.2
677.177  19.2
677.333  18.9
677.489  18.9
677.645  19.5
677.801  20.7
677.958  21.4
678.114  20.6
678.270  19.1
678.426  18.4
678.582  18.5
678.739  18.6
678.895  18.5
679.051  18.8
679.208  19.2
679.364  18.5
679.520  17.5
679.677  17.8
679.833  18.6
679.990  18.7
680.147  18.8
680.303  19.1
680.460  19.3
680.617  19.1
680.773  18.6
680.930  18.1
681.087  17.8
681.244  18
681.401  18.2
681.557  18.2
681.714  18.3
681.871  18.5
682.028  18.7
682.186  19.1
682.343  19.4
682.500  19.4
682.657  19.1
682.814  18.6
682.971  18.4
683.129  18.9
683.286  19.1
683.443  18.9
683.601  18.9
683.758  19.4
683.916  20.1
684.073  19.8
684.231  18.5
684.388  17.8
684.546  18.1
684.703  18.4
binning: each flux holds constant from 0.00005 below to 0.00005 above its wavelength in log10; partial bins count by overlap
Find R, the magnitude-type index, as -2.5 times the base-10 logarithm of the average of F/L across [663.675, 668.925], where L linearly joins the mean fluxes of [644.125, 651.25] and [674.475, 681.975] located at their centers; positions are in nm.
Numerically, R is 0.01 mag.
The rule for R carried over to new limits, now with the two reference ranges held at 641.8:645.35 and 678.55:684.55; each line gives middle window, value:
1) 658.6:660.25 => 0.015 mag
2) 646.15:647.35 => -0.046 mag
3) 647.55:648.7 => 0.013 mag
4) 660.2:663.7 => -0.034 mag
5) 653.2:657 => 0.072 mag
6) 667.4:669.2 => 0.027 mag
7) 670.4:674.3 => -0.011 mag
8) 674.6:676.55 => 0.009 mag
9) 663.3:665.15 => 0.001 mag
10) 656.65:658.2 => -0.004 mag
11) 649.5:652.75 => -0.026 mag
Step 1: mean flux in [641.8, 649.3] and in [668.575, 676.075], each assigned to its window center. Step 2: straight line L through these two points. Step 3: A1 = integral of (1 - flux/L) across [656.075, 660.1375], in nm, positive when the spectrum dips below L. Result 0.17 nm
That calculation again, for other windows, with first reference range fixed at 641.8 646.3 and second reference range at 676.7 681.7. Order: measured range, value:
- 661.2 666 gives -0.05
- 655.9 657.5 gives 0.22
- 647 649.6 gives 0.03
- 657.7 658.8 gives -0.06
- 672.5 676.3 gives 0.02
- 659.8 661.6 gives -0.05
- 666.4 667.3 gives -0.02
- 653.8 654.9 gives 0.02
